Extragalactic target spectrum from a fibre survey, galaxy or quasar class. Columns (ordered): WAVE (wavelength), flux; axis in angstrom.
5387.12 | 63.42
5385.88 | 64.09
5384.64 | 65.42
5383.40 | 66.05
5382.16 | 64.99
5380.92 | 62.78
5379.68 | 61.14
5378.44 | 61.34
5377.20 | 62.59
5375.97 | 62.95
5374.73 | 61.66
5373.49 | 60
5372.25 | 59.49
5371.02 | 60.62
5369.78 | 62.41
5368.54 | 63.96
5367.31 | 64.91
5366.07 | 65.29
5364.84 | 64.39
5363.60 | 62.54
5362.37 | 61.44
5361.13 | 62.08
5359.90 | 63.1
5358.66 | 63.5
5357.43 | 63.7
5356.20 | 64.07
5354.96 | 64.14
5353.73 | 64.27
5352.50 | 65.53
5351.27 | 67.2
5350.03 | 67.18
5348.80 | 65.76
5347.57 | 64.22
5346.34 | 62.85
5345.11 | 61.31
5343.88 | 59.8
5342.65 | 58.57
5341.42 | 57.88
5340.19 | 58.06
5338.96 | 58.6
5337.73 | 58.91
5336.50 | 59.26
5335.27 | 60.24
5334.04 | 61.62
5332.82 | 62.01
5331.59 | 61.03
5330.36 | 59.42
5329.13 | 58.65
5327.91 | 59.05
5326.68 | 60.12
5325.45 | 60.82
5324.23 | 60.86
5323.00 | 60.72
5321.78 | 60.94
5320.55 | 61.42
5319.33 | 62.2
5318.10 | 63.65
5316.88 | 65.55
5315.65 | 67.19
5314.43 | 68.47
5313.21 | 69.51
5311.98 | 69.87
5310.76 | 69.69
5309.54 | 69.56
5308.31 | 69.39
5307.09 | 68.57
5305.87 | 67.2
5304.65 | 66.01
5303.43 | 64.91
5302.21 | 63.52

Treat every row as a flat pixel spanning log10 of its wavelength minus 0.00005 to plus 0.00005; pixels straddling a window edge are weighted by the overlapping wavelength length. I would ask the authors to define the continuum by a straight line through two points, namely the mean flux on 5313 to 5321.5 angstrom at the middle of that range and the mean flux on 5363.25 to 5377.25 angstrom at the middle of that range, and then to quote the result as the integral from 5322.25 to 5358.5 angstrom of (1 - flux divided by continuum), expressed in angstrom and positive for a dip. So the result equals 1.3 angstrom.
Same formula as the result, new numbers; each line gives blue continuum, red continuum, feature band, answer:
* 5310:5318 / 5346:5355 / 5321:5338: 1.69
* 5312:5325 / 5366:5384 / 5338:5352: 0.35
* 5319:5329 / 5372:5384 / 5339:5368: -0.68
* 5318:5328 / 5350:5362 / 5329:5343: 0.61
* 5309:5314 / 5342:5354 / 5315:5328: 1.11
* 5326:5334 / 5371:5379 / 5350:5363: -0.69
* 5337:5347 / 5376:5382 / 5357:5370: -0.48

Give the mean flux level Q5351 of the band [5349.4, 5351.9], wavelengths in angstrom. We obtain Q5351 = 67.1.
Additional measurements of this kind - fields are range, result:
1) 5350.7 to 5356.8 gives 65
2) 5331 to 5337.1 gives 60.9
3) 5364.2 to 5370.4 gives 64.2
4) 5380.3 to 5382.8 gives 63.9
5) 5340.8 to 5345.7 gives 59.4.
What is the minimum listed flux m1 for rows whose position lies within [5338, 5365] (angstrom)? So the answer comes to 57.88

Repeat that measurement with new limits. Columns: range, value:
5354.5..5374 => 59.49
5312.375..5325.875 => 60.72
